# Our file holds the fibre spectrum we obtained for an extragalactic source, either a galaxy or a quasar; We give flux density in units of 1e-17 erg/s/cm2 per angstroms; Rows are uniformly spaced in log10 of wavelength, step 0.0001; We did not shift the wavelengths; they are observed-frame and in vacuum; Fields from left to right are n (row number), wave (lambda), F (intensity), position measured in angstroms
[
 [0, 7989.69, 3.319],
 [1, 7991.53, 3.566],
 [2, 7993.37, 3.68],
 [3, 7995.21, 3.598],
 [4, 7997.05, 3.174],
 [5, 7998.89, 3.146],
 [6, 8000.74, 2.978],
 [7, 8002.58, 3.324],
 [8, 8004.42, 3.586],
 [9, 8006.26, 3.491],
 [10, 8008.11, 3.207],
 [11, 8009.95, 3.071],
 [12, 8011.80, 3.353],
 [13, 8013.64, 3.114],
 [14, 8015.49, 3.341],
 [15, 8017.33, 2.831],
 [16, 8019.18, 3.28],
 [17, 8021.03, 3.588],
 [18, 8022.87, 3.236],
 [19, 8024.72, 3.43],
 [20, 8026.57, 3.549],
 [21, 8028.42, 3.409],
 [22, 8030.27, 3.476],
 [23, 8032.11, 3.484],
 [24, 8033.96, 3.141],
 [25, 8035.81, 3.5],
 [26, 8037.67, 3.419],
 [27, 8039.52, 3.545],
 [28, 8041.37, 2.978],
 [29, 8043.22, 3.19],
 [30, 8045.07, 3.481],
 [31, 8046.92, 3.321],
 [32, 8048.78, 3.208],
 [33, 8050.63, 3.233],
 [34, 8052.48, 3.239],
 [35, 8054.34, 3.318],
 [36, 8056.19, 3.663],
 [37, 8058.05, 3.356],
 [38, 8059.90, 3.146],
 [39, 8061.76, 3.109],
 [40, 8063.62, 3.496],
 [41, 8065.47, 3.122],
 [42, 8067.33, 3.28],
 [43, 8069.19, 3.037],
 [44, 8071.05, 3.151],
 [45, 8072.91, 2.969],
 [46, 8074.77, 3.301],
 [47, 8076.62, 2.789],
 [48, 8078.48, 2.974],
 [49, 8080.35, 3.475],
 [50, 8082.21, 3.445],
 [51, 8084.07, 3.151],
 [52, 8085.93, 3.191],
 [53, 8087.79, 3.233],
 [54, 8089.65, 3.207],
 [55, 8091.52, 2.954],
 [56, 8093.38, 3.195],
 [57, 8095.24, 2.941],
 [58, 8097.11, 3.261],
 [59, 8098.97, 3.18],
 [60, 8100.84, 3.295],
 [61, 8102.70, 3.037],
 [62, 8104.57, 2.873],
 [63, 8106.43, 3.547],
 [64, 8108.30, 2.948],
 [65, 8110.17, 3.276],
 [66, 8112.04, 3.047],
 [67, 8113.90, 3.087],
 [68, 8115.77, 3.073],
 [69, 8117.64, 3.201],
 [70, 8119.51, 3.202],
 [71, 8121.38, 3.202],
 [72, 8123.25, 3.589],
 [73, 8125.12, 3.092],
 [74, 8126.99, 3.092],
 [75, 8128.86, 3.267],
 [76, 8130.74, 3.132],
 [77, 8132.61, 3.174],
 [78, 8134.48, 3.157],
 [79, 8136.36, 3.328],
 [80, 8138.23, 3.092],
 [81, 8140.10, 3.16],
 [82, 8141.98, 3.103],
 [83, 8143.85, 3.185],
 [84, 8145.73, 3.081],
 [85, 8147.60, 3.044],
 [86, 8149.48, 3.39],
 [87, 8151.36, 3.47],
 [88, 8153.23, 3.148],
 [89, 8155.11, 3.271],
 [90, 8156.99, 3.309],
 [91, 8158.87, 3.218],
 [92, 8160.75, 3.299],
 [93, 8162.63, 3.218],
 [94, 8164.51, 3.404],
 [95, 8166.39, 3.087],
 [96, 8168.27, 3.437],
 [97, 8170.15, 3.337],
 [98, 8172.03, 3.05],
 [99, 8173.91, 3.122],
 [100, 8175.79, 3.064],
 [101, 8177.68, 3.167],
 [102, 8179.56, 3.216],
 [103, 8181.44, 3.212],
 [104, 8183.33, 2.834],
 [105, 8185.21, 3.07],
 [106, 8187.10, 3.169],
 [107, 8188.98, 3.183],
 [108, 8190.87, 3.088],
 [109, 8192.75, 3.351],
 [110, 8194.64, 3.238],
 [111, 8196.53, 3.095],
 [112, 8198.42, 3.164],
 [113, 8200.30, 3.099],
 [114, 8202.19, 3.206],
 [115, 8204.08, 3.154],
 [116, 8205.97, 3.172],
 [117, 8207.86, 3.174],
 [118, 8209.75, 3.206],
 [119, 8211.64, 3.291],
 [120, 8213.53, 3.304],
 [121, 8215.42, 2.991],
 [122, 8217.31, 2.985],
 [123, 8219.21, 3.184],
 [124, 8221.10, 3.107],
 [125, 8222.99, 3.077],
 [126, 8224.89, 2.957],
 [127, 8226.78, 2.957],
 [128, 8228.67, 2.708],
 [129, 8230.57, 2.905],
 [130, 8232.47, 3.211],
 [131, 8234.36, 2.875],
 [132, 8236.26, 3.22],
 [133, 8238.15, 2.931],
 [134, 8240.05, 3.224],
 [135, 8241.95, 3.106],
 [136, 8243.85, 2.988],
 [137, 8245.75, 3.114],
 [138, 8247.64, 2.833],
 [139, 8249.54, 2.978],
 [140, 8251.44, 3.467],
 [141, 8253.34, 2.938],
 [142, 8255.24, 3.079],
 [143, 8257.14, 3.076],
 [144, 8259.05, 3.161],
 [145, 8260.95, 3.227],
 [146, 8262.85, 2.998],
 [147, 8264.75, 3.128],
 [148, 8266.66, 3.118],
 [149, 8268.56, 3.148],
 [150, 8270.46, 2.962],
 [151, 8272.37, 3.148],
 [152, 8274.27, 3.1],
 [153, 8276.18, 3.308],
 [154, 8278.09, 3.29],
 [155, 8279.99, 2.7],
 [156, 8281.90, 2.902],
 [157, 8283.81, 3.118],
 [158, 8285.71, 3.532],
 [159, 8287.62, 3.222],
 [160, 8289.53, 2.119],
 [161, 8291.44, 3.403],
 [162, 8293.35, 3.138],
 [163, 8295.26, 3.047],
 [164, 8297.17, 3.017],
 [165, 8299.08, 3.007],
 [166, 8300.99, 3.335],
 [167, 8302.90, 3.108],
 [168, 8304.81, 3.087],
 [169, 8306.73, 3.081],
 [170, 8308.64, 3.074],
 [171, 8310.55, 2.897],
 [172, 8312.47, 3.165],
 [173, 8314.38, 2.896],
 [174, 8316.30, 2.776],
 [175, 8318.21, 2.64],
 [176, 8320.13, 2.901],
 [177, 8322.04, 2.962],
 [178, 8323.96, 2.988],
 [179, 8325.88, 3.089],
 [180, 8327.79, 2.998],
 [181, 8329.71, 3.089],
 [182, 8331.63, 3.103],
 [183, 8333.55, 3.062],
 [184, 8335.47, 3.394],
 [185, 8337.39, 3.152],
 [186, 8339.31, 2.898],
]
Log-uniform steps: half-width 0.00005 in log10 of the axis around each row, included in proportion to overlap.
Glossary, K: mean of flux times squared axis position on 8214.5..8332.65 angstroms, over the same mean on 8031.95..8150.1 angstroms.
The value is 0.99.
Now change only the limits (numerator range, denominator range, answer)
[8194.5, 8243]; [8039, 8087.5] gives 0.99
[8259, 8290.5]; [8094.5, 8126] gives 1.01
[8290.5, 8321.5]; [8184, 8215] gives 0.98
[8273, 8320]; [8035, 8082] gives 0.99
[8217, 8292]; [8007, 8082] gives 0.99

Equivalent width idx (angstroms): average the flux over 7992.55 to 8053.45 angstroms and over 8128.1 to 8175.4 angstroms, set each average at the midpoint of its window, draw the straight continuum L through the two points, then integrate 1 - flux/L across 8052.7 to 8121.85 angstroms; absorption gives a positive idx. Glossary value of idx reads 1.8 angstroms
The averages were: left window 3.32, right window 3.22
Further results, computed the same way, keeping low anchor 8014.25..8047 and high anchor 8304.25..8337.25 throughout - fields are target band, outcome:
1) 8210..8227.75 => 0.18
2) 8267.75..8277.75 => -0.24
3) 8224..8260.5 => 0.72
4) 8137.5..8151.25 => 0.18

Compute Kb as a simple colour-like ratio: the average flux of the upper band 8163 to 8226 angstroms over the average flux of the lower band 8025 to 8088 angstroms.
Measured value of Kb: 1.0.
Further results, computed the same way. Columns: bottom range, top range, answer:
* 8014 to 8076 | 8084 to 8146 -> 0.96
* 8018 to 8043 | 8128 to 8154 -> 0.95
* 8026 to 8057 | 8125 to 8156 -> 0.95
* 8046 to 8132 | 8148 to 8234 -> 0.99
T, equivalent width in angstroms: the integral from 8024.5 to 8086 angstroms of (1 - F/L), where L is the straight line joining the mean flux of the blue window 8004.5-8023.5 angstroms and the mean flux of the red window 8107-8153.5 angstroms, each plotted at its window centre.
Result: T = -0.8 angstroms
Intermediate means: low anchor 3.27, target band 3.28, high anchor 3.18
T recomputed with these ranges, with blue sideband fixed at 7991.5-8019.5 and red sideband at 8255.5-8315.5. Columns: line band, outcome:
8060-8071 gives 0.1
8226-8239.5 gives 0.6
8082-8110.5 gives 0.5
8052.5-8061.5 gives -0.2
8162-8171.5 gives -0.4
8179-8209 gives 0.0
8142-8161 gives -0.3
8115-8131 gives 0.0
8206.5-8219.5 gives -0.1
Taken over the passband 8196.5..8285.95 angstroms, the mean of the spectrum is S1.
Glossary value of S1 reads 3.09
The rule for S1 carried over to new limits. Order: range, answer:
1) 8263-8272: 3.08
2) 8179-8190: 3.11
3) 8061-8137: 3.17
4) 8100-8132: 3.17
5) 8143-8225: 3.18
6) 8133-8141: 3.19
